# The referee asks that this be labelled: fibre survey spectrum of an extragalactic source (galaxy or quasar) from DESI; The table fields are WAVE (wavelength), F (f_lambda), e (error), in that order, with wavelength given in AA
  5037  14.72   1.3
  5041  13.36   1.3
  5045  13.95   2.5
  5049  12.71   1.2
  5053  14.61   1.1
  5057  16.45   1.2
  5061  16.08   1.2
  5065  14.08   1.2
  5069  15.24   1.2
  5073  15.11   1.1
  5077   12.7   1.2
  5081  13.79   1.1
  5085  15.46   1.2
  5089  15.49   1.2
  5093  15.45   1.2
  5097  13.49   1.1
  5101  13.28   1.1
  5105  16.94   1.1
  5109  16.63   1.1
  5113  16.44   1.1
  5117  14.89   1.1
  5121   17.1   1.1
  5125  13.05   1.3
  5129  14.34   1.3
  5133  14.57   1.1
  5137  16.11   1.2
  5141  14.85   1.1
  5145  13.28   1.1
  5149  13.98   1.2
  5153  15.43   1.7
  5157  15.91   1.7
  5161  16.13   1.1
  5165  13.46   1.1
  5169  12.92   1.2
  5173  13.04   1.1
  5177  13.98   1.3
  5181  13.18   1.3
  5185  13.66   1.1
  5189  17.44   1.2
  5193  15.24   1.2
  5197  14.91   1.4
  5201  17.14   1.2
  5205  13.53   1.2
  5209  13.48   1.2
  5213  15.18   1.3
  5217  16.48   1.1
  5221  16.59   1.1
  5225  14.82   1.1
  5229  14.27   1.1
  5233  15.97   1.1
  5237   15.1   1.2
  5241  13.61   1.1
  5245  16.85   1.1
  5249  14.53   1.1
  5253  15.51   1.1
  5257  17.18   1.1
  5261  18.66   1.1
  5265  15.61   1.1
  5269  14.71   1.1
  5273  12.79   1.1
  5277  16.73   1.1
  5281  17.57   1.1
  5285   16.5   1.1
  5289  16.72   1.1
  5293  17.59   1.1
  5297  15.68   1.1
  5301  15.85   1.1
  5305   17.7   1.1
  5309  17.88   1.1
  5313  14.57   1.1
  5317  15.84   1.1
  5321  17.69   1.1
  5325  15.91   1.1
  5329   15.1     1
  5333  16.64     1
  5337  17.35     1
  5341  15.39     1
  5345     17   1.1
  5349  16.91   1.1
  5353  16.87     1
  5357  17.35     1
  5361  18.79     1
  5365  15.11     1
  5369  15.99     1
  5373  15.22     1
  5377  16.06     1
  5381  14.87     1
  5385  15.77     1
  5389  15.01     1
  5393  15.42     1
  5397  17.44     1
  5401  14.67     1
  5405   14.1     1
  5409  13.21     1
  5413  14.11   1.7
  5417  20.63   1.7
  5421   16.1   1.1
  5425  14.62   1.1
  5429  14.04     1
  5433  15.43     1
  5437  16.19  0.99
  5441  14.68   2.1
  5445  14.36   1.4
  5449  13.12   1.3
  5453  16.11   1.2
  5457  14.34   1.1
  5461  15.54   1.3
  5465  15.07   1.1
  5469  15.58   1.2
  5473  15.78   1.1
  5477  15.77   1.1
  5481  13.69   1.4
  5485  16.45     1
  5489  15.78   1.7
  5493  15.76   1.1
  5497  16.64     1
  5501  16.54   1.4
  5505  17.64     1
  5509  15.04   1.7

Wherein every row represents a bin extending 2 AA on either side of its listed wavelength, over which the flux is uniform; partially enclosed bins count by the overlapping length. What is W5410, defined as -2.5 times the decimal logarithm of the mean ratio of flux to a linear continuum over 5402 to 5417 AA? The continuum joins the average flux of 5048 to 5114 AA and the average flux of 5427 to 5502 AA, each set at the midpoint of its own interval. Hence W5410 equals 0.03 mag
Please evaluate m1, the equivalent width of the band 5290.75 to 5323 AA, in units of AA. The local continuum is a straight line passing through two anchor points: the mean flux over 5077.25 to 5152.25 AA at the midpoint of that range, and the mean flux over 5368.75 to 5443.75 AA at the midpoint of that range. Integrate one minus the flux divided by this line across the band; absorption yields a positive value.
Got -2.9 AA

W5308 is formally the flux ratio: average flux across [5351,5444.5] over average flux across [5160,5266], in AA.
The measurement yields 1.0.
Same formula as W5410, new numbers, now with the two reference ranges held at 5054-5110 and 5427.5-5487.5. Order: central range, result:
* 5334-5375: -0.11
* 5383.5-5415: 0.01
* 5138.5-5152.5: 0.05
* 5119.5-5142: 0.00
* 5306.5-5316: -0.08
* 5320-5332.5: -0.08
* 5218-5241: -0.02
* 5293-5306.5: -0.10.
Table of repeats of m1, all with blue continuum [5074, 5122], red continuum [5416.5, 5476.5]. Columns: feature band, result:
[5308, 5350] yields -3.02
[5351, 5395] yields -2.22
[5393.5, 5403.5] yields -0.38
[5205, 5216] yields 0.57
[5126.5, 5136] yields 0.35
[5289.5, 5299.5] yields -0.91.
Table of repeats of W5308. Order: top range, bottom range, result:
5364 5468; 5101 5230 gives 1.02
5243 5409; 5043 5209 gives 1.09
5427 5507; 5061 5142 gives 1.03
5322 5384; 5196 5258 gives 1.07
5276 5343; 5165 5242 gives 1.12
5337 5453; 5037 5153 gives 1.06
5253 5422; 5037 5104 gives 1.12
